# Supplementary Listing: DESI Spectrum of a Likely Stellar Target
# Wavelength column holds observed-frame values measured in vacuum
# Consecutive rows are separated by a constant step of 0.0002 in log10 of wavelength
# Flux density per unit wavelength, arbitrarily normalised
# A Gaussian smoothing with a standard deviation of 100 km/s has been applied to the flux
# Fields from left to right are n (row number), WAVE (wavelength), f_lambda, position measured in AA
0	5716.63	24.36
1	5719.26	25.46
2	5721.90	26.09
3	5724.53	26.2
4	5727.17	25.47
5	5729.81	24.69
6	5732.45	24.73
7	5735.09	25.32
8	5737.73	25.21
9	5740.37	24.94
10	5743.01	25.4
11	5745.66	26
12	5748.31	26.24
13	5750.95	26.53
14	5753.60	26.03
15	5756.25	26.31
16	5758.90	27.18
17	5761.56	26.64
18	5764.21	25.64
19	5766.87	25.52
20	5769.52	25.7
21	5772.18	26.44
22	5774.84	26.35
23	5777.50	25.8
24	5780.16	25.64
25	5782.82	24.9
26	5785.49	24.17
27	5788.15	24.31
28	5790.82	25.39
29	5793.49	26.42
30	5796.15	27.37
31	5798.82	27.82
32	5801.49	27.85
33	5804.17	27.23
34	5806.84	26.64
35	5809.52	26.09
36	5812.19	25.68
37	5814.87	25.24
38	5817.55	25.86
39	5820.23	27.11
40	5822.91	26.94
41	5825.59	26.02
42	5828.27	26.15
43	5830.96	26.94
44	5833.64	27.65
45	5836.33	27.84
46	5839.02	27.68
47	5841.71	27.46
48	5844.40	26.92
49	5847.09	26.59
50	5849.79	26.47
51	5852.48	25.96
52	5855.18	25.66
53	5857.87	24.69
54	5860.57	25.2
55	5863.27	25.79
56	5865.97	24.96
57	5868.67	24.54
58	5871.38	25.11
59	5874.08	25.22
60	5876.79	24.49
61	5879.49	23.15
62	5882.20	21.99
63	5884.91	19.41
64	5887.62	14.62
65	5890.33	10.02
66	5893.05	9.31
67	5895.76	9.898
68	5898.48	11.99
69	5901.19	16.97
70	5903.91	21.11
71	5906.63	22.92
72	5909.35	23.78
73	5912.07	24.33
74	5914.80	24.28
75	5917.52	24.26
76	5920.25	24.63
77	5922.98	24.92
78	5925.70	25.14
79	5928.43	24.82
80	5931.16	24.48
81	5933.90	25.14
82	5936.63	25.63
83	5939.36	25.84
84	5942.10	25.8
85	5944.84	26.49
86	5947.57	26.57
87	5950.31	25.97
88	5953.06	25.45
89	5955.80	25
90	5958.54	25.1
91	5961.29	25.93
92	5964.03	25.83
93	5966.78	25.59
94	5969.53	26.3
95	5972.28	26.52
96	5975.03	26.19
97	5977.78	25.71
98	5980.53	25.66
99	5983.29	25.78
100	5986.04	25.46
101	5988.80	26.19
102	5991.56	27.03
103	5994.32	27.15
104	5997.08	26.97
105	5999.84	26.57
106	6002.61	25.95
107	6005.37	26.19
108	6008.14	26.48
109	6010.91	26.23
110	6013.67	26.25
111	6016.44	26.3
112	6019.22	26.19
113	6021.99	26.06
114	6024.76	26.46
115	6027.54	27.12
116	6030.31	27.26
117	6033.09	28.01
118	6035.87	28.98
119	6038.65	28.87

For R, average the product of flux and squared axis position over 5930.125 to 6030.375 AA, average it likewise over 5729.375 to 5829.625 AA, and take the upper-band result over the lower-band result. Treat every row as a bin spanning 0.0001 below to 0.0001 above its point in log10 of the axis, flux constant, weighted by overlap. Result 1.1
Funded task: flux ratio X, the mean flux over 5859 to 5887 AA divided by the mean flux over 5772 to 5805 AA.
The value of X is 0.91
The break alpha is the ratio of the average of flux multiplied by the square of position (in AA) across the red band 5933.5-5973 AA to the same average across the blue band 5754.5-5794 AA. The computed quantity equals 1.07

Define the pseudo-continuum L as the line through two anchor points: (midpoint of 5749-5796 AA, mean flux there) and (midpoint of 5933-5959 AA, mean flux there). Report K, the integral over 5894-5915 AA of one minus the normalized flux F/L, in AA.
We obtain 5.6 AA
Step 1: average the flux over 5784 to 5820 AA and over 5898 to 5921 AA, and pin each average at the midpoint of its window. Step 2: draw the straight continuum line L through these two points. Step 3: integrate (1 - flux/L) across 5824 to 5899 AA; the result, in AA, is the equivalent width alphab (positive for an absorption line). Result 2.8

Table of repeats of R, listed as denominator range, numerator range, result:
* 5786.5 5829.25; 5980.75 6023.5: 1.07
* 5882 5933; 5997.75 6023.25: 1.36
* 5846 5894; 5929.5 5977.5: 1.18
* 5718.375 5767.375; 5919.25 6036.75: 1.10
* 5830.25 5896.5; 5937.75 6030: 1.18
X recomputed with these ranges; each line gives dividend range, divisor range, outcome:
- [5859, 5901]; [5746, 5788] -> 0.76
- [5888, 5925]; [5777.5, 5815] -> 0.73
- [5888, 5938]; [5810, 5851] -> 0.77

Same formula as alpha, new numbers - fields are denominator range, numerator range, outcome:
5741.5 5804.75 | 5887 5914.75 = 0.68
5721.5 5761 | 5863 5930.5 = 0.86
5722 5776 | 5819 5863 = 1.06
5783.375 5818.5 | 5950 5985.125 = 1.04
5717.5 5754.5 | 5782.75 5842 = 1.06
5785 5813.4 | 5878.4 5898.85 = 0.59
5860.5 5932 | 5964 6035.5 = 1.28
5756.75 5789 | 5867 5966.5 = 0.92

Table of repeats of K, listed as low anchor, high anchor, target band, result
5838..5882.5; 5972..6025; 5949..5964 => 0.3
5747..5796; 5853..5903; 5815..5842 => -4.7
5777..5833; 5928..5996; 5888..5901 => 7.4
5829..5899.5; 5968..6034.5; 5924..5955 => -1.0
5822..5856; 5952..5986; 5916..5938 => 1.0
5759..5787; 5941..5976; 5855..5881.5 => 1.1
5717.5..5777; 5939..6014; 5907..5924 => 1.1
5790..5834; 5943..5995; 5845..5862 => 0.4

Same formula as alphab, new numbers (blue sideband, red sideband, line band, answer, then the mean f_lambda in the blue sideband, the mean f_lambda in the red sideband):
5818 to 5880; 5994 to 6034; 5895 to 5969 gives 7.18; 26.1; 26.6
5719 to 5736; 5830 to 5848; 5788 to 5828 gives 0.51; 25.4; 27.3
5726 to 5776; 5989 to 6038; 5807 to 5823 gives -0.05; 25.8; 26.8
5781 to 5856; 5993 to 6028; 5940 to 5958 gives 0.40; 26.4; 26.4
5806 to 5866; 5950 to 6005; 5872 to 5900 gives 9.64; 26.4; 26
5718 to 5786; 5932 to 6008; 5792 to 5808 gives -0.88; 25.7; 26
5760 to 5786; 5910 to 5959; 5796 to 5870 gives -2.58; 25.7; 25.2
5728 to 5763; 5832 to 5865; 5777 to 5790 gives 0.56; 25.8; 26.5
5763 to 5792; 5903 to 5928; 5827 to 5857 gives -2.47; 25.4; 24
